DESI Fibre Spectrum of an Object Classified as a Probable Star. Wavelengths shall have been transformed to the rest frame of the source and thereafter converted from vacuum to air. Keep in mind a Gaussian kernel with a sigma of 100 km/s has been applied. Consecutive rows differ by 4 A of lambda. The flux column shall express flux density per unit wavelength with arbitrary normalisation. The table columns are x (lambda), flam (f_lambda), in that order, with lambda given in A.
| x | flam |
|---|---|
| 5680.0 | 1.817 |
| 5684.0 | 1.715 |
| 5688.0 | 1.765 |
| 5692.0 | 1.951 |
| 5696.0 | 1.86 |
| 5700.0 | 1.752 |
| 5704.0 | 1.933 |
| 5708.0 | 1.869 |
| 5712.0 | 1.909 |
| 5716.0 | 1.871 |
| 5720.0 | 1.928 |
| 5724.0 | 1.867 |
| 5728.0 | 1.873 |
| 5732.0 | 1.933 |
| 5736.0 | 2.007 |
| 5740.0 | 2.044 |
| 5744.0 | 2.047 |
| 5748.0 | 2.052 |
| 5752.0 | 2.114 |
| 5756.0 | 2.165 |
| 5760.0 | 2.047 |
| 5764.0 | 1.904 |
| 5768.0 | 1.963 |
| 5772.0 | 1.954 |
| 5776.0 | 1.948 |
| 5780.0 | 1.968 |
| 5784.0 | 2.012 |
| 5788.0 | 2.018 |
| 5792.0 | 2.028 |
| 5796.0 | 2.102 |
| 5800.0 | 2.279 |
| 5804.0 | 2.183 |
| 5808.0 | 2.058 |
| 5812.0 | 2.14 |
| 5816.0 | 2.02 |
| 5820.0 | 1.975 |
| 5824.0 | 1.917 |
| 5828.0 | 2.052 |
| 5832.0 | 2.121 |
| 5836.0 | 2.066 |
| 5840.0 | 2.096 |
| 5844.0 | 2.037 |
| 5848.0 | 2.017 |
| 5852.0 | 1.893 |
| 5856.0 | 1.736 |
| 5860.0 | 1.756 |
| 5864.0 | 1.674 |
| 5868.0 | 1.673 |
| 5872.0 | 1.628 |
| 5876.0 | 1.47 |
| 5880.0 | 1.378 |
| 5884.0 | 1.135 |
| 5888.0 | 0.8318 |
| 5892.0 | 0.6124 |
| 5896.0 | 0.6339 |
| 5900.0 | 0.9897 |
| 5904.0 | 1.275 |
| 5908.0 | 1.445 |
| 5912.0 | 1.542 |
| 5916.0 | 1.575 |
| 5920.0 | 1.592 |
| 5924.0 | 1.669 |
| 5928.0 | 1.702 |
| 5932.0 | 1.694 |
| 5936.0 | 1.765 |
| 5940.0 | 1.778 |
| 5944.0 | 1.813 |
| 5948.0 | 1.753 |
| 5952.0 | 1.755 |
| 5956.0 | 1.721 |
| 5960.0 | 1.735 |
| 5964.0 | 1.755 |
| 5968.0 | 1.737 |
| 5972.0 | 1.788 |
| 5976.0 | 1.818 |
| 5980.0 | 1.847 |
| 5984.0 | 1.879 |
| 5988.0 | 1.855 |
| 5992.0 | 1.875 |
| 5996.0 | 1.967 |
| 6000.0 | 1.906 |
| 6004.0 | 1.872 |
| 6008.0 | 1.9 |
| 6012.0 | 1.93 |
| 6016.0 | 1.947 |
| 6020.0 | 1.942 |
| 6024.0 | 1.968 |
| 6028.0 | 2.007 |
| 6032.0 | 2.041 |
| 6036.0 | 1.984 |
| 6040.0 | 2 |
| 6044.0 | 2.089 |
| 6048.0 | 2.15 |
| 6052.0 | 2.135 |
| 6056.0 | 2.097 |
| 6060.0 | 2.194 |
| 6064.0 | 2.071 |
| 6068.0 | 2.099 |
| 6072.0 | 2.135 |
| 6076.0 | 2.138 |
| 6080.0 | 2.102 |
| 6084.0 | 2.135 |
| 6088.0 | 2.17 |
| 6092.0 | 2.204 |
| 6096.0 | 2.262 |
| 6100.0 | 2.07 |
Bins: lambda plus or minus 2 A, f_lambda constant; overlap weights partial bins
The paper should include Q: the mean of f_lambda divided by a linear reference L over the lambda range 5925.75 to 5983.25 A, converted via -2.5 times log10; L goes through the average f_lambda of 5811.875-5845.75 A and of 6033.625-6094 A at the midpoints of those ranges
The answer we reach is 0.179 mag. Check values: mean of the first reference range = 2.04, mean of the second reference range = 2.11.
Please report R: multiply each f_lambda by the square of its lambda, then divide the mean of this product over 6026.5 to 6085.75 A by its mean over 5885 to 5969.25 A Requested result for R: 1.5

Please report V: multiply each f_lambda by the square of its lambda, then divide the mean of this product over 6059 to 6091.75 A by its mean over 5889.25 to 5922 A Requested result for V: 1.9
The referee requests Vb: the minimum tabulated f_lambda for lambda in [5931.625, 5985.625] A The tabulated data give 1.694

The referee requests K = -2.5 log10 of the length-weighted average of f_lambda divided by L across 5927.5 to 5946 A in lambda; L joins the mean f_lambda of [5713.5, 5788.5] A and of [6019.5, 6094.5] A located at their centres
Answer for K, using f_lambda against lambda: 0.17 mag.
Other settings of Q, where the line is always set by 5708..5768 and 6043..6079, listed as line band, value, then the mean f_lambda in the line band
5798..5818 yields -0.07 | 2.14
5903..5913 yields 0.40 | 1.42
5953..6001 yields 0.15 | 1.82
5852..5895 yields 0.41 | 1.4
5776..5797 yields -0.01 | 2.01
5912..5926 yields 0.27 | 1.6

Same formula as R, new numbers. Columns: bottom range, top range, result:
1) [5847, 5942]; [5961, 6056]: 1.36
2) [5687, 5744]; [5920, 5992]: 1.01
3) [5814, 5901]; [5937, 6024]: 1.18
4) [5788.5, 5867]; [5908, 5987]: 0.90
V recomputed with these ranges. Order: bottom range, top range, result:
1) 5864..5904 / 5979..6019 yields 1.67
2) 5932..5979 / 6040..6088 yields 1.25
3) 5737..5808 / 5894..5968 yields 0.81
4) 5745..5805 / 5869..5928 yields 0.66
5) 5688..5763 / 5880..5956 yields 0.78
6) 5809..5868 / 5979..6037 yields 1.04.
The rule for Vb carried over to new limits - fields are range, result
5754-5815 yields 1.904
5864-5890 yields 0.8318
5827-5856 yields 1.736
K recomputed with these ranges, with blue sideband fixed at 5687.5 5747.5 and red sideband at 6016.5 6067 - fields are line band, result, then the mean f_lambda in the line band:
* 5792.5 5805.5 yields -0.12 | 2.17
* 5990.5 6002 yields 0.06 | 1.92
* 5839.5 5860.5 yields 0.03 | 1.92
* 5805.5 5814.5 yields -0.08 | 2.1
